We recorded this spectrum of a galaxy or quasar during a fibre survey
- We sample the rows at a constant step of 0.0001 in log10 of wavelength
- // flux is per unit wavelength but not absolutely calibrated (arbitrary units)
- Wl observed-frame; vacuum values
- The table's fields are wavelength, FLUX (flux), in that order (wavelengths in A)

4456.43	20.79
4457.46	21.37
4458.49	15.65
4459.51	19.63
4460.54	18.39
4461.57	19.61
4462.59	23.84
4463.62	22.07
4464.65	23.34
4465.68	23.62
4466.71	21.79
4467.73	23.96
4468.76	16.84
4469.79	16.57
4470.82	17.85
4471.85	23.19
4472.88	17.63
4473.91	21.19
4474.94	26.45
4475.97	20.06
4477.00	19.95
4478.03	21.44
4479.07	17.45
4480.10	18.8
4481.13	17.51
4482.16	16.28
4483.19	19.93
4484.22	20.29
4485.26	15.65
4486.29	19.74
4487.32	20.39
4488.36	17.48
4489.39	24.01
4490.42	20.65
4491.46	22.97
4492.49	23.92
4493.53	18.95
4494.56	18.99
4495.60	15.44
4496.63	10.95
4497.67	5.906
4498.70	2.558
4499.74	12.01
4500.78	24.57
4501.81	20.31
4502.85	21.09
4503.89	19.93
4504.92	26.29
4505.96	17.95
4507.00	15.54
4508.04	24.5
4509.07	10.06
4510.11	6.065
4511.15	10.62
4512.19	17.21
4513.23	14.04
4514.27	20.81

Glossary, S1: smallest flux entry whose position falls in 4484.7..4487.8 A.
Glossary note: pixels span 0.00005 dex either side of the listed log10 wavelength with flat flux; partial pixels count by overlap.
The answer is 15.65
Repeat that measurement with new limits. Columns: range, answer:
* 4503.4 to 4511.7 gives 6.065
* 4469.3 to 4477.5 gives 16.57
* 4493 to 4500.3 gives 2.558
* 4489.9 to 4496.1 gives 15.44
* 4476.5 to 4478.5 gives 19.95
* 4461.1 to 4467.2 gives 19.61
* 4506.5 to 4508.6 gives 15.54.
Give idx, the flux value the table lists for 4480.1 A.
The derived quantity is 18.8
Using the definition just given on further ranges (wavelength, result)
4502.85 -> 21.09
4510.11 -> 6.065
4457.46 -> 21.37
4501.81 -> 20.31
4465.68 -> 23.62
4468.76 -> 16.84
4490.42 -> 20.65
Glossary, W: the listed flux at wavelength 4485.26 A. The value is 15.65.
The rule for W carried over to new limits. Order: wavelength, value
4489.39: 24.01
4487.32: 20.39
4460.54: 18.39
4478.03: 21.44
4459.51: 19.63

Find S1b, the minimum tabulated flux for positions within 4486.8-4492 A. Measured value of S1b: 17.48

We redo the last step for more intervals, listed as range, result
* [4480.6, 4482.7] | 16.28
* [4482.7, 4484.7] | 19.93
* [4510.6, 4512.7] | 10.62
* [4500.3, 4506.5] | 17.95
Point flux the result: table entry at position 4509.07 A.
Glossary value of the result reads 10.06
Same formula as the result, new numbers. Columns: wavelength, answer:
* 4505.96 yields 17.95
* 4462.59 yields 23.84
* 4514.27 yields 20.81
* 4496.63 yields 10.95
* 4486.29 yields 19.74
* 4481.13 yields 17.51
